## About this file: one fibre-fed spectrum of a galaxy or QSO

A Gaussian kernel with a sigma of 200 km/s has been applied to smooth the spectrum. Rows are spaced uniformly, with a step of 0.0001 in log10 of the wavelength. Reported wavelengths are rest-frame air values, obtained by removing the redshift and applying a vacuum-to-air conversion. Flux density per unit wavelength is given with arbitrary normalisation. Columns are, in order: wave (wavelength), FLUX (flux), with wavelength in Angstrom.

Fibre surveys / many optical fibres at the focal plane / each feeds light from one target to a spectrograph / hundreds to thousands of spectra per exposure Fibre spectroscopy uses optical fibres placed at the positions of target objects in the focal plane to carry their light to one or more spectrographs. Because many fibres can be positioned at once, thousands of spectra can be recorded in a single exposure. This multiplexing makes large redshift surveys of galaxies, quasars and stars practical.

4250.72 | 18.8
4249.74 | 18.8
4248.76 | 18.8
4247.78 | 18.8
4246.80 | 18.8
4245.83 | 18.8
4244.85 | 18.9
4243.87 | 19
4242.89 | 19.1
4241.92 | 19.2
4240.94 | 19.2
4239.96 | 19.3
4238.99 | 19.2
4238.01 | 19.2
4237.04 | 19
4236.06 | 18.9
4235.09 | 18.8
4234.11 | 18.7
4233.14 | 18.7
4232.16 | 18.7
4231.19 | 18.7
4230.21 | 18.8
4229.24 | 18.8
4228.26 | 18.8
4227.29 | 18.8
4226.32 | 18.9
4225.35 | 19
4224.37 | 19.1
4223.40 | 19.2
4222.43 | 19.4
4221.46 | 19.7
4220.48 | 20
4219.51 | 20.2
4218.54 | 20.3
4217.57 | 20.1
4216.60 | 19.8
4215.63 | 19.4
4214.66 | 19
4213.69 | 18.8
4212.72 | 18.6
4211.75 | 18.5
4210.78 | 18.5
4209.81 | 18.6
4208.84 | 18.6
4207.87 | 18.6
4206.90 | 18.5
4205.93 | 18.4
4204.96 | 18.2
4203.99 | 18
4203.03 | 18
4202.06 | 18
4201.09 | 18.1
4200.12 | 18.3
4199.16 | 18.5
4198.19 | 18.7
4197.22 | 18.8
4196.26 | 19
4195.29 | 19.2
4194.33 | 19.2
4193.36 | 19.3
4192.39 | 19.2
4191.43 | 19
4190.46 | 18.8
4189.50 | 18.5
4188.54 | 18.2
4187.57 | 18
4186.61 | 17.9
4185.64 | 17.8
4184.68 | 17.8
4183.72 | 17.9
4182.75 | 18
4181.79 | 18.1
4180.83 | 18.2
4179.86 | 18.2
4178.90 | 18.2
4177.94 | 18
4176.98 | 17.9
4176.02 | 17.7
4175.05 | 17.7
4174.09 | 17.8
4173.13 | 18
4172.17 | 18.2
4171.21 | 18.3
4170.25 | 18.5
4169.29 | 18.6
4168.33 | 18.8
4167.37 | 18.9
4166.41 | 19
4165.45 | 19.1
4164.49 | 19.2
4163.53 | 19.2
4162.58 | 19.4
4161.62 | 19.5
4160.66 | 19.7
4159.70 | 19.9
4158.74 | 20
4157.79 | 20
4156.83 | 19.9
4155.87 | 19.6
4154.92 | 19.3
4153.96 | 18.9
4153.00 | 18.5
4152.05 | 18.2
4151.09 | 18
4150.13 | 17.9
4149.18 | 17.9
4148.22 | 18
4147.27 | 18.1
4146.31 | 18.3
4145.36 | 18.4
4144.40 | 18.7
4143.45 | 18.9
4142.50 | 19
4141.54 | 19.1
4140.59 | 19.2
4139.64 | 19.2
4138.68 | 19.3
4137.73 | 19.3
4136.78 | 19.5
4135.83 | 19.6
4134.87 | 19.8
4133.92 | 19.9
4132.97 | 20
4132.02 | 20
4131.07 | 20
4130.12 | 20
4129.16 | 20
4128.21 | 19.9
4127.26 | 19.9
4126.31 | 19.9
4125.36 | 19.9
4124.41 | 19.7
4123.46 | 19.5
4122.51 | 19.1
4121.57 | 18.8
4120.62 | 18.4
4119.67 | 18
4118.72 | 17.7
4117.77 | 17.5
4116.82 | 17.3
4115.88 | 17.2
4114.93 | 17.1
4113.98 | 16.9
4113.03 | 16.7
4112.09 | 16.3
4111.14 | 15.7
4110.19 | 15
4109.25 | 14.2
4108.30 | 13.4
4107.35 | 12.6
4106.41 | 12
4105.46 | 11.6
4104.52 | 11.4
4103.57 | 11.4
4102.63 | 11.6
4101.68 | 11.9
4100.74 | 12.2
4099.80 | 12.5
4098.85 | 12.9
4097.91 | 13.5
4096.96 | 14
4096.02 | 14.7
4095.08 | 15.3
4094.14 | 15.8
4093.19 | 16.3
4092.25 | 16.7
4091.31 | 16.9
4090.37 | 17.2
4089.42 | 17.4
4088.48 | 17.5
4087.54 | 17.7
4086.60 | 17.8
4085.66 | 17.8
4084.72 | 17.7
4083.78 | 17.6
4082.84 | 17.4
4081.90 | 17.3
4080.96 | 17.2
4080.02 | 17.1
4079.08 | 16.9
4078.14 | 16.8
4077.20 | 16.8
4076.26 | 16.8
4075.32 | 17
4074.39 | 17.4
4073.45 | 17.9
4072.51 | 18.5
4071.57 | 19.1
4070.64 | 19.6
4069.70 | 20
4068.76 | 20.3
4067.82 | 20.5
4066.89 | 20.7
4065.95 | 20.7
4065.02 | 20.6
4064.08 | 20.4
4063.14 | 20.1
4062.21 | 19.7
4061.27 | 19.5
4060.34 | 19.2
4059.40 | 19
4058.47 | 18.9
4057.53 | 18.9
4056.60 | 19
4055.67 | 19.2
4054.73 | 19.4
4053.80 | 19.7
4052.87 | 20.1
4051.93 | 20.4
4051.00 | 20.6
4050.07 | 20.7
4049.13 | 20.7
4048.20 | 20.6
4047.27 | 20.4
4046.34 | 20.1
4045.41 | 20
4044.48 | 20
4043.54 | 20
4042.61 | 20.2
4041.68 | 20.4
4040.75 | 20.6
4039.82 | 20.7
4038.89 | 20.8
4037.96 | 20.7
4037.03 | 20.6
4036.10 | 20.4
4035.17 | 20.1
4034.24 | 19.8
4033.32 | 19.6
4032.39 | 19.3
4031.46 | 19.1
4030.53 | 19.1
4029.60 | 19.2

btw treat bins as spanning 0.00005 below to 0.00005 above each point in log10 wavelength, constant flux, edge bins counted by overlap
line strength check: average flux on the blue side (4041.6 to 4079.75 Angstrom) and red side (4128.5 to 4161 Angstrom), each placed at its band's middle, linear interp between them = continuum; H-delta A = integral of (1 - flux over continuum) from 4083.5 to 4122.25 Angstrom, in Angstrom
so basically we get 7.7 Angstrom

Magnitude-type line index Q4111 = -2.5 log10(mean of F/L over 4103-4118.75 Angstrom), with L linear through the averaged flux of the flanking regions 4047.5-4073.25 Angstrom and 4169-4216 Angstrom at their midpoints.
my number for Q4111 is 0.284 mag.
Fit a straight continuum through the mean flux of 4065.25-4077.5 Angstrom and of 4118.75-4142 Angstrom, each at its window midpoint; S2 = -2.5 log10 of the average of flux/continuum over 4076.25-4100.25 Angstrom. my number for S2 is 0.17 mag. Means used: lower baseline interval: 18.9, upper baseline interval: 19.5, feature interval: 16.4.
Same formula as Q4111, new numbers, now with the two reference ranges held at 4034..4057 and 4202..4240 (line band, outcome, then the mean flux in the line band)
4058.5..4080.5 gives 0.064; 18.9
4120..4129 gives 0.010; 19.5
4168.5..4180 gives 0.068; 18.1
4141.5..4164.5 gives 0.028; 18.9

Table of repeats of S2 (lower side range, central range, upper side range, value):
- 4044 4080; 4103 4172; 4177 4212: 0.04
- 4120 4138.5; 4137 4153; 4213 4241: 0.05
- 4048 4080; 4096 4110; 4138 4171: 0.45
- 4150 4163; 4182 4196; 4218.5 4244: 0.04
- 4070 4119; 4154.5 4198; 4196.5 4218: -0.05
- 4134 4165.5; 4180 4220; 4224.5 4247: 0.02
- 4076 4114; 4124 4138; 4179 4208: -0.20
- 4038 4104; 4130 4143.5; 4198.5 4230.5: -0.06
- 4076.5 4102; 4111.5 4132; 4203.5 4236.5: -0.11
